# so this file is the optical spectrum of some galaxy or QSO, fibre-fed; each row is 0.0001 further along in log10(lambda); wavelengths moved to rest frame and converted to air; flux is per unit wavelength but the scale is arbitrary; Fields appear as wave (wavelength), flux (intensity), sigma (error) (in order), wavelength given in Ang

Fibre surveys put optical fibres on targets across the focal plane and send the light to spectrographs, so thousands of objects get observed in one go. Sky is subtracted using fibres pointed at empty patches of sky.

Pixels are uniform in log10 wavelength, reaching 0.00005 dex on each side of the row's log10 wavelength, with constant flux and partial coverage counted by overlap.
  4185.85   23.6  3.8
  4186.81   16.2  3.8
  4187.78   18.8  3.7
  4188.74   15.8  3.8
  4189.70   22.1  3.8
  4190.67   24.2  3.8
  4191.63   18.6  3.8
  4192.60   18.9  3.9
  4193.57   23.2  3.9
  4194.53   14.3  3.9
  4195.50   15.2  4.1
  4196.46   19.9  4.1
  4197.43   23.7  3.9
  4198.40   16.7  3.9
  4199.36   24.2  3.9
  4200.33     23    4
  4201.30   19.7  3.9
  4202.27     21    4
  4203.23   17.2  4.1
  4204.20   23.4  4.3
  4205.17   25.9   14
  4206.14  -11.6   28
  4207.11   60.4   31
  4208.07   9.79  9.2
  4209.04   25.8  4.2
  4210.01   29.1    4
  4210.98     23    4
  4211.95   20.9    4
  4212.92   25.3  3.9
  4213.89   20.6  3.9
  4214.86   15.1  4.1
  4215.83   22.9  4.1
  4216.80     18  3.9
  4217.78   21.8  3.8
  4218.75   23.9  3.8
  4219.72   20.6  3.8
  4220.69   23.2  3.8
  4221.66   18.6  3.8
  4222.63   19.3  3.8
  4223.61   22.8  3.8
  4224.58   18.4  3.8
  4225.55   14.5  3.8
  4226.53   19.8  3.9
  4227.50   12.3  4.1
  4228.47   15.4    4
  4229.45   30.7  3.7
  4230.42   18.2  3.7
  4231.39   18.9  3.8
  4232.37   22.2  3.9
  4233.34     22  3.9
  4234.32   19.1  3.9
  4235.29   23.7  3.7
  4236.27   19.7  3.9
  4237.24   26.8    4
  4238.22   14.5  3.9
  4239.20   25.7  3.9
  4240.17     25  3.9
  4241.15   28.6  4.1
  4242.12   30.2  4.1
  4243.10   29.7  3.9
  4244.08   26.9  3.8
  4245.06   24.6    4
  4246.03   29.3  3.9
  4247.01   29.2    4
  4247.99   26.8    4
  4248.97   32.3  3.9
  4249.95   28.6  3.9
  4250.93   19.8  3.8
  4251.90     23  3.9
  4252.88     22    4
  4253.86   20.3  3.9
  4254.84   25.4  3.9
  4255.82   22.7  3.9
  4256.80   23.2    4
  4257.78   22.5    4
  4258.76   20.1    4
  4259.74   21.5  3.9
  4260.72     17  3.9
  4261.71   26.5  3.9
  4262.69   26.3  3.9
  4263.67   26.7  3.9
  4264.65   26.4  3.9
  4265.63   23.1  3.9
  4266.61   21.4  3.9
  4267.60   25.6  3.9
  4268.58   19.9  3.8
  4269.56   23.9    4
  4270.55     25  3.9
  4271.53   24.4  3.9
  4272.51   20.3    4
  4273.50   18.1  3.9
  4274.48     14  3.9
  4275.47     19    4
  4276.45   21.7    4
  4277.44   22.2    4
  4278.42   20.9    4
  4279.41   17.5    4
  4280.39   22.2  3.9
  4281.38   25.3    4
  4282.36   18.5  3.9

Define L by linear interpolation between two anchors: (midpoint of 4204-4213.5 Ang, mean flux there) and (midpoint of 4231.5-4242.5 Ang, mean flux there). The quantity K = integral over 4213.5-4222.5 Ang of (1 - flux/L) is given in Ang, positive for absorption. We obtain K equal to 1.1 Ang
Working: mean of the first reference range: 23.2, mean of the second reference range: 23.2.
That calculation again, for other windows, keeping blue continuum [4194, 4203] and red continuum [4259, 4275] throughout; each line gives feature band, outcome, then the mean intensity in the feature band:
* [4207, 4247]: -3.3 Ang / 22.6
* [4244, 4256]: -2.0 Ang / 25.5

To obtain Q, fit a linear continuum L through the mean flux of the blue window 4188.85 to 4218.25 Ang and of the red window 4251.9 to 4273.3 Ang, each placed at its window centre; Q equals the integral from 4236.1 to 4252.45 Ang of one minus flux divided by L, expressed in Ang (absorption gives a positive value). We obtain -2.7 Ang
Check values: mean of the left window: 21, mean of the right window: 23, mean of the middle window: 26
